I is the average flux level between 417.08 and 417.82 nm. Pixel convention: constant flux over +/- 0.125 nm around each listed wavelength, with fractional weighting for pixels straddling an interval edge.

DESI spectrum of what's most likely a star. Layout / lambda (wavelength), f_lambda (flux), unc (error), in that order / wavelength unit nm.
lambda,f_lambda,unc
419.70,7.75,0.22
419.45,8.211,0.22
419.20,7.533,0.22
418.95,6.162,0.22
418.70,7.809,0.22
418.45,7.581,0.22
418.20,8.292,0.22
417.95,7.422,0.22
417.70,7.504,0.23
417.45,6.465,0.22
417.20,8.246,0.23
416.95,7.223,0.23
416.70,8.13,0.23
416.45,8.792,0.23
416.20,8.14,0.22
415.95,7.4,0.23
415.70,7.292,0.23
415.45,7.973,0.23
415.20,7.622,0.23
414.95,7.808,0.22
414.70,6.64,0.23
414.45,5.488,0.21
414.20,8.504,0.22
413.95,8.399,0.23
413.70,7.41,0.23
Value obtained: 7.4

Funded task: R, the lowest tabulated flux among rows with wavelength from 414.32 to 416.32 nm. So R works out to 5.488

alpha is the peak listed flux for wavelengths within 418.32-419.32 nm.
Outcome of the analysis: 7.809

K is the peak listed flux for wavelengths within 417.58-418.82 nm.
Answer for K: 8.292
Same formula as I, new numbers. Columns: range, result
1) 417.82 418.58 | 7.76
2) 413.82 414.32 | 8.44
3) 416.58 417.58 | 7.51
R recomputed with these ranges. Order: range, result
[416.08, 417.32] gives 7.223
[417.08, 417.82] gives 6.465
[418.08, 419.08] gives 6.162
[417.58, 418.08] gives 7.422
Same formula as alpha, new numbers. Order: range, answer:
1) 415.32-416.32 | 8.14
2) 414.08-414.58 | 8.504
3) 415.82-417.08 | 8.792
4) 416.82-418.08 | 8.246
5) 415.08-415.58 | 7.973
